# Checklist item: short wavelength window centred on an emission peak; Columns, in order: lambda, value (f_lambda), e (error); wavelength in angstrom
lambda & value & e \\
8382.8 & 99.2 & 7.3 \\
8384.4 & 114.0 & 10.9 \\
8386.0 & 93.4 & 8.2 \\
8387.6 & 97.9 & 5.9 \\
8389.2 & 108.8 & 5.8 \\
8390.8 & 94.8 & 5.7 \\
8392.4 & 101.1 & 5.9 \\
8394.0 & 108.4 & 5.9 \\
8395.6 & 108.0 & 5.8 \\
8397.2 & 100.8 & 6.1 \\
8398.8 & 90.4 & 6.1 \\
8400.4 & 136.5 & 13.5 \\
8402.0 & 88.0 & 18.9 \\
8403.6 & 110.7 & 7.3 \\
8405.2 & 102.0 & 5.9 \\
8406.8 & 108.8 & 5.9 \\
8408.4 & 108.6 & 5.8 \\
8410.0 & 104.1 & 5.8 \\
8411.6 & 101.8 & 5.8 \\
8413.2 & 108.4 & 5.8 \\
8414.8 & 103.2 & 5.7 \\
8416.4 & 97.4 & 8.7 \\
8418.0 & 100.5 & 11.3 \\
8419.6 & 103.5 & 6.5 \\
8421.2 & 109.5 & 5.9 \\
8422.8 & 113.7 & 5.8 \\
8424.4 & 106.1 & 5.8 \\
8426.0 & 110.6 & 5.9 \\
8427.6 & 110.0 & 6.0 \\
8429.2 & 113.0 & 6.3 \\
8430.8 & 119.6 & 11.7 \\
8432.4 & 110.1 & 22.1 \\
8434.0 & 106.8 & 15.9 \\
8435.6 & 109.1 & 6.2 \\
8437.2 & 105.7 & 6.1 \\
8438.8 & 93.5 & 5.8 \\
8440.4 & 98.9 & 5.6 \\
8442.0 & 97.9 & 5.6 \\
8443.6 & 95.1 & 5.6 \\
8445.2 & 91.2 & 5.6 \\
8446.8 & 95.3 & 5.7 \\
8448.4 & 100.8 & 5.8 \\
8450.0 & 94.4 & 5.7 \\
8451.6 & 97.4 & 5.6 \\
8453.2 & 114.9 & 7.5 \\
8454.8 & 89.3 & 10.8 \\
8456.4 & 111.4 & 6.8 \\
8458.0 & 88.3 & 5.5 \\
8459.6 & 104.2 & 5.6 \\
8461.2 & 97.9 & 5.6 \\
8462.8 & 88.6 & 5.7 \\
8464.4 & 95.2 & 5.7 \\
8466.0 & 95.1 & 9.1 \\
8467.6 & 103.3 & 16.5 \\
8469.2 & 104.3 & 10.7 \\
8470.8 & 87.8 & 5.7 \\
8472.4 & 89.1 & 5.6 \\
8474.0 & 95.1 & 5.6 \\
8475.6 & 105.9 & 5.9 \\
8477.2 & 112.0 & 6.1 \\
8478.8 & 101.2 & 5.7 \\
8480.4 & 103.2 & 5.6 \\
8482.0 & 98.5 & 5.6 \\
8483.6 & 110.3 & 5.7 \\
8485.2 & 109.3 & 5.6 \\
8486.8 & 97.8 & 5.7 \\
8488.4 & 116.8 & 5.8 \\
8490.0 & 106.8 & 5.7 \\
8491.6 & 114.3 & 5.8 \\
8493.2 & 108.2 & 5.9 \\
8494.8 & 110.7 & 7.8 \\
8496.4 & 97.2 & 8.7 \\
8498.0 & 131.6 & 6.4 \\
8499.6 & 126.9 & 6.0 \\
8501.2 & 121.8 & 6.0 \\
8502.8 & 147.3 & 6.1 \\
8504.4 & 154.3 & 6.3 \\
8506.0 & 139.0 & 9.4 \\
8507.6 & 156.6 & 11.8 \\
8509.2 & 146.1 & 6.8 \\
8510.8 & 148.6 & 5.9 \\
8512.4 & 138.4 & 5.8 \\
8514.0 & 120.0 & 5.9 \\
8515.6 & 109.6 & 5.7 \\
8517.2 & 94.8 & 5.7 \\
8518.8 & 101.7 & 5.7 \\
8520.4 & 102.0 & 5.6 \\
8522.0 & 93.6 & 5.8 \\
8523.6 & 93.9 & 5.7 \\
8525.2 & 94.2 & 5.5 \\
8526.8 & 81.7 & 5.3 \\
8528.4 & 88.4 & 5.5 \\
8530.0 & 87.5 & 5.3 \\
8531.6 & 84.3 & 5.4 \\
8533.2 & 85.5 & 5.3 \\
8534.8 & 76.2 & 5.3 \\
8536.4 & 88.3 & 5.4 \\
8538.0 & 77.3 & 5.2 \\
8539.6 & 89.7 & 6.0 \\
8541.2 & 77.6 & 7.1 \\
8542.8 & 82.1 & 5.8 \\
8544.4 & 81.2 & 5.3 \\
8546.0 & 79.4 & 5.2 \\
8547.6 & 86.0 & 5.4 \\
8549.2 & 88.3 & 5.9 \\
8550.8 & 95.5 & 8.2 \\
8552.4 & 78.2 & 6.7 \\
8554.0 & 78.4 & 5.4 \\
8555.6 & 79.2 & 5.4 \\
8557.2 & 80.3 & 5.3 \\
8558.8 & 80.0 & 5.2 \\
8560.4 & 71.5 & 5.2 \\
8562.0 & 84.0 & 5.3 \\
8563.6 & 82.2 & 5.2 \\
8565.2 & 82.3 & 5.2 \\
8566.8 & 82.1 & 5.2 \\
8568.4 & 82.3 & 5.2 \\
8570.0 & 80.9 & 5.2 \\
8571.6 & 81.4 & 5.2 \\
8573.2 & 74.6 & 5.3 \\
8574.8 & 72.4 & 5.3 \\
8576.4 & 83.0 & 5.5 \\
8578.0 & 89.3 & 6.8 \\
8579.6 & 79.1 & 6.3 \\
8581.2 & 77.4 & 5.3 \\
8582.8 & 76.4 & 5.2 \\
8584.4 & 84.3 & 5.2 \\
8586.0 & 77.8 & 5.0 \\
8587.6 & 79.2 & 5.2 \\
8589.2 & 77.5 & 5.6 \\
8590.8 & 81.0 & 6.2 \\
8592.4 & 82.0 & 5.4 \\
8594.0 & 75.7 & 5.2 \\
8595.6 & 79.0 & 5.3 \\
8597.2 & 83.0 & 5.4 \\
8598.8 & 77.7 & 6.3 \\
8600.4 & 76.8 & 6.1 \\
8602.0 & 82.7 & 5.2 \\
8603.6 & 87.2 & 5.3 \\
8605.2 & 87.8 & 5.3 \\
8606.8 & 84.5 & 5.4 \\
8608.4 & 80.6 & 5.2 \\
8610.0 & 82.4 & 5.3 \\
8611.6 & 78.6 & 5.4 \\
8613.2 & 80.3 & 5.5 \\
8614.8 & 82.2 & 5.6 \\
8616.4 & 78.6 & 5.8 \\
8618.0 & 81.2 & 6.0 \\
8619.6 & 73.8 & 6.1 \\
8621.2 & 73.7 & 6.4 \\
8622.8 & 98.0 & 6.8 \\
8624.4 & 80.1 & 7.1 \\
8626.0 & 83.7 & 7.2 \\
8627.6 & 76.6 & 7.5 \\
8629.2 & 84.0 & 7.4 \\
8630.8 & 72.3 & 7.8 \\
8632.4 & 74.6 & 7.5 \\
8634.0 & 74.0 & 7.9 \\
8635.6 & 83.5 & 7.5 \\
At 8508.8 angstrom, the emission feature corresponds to [O III]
